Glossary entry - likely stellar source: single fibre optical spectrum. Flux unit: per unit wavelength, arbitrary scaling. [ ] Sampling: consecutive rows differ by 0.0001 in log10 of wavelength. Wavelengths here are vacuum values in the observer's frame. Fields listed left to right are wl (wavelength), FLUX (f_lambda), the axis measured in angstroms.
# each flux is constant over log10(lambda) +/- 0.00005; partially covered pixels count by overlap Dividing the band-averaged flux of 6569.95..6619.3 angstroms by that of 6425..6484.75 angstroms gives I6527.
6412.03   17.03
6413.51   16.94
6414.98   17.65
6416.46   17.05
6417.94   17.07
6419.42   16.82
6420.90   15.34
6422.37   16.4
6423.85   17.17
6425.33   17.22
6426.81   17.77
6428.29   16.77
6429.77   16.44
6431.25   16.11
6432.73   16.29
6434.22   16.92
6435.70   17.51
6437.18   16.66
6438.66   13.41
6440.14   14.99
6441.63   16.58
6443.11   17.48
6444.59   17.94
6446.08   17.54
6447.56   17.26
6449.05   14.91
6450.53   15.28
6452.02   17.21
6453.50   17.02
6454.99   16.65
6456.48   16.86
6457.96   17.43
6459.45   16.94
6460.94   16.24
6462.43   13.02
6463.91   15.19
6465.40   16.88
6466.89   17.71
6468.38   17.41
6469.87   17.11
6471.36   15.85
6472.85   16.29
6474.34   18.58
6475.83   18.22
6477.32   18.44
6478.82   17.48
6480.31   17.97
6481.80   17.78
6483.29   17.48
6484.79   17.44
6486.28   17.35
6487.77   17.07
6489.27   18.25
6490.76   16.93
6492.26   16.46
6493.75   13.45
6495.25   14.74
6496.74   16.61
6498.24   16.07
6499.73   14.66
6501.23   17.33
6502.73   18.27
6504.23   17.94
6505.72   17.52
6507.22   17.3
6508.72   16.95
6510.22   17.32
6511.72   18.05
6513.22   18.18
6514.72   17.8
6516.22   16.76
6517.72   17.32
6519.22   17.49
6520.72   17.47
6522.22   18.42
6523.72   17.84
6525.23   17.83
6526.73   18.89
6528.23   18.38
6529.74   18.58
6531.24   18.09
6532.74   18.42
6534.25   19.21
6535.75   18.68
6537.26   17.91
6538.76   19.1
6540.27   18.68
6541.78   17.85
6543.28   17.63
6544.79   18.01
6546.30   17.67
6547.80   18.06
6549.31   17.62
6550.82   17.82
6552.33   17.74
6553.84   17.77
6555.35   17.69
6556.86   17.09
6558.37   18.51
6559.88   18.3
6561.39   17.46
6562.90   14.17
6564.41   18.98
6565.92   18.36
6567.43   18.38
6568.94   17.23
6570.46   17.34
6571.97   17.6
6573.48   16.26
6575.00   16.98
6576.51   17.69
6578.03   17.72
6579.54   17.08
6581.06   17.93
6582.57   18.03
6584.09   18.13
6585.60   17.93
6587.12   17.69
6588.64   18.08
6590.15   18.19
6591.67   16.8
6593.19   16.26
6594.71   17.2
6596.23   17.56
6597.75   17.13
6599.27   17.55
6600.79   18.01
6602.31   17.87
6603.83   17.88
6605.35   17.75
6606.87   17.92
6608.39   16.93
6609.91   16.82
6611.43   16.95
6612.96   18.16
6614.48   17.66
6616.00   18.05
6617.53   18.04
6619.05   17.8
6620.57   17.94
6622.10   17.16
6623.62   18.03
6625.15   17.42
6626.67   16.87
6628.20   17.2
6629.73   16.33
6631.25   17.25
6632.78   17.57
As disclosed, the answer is 1.0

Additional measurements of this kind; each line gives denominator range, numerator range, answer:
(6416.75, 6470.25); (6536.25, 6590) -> 1.07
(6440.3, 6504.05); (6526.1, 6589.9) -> 1.06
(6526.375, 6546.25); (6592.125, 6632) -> 0.95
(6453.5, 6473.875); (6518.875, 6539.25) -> 1.11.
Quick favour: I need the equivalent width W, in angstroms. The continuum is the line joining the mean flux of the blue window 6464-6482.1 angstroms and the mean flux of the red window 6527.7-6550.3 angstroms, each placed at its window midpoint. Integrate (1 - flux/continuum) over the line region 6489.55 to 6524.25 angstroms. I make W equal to 1.6 angstroms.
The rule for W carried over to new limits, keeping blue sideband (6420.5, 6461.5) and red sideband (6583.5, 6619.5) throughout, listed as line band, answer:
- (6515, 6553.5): -1.96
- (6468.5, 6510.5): -0.34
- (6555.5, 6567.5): -0.19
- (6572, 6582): 0.07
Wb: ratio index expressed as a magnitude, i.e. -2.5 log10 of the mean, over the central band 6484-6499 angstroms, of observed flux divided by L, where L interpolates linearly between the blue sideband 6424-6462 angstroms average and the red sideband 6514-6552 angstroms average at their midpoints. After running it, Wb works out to 0.06 mag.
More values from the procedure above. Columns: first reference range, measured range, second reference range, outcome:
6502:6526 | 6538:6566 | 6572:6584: -0.02 mag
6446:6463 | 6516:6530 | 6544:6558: -0.04 mag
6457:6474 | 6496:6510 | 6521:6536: 0.04 mag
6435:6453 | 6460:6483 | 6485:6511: -0.02 mag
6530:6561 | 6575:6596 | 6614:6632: 0.01 mag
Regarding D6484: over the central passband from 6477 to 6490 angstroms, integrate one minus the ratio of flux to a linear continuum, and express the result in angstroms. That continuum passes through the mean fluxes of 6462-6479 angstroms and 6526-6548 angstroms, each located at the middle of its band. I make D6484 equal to -0.4 angstroms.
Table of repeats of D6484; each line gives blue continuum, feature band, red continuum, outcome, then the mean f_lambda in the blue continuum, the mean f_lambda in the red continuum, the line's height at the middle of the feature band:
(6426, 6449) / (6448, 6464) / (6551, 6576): 0.57 angstroms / 16.6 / 17.5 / 16.7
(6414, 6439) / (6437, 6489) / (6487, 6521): 0.01 angstroms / 16.7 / 16.9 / 16.8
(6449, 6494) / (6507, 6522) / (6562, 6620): -0.35 angstroms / 16.9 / 17.5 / 17.1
